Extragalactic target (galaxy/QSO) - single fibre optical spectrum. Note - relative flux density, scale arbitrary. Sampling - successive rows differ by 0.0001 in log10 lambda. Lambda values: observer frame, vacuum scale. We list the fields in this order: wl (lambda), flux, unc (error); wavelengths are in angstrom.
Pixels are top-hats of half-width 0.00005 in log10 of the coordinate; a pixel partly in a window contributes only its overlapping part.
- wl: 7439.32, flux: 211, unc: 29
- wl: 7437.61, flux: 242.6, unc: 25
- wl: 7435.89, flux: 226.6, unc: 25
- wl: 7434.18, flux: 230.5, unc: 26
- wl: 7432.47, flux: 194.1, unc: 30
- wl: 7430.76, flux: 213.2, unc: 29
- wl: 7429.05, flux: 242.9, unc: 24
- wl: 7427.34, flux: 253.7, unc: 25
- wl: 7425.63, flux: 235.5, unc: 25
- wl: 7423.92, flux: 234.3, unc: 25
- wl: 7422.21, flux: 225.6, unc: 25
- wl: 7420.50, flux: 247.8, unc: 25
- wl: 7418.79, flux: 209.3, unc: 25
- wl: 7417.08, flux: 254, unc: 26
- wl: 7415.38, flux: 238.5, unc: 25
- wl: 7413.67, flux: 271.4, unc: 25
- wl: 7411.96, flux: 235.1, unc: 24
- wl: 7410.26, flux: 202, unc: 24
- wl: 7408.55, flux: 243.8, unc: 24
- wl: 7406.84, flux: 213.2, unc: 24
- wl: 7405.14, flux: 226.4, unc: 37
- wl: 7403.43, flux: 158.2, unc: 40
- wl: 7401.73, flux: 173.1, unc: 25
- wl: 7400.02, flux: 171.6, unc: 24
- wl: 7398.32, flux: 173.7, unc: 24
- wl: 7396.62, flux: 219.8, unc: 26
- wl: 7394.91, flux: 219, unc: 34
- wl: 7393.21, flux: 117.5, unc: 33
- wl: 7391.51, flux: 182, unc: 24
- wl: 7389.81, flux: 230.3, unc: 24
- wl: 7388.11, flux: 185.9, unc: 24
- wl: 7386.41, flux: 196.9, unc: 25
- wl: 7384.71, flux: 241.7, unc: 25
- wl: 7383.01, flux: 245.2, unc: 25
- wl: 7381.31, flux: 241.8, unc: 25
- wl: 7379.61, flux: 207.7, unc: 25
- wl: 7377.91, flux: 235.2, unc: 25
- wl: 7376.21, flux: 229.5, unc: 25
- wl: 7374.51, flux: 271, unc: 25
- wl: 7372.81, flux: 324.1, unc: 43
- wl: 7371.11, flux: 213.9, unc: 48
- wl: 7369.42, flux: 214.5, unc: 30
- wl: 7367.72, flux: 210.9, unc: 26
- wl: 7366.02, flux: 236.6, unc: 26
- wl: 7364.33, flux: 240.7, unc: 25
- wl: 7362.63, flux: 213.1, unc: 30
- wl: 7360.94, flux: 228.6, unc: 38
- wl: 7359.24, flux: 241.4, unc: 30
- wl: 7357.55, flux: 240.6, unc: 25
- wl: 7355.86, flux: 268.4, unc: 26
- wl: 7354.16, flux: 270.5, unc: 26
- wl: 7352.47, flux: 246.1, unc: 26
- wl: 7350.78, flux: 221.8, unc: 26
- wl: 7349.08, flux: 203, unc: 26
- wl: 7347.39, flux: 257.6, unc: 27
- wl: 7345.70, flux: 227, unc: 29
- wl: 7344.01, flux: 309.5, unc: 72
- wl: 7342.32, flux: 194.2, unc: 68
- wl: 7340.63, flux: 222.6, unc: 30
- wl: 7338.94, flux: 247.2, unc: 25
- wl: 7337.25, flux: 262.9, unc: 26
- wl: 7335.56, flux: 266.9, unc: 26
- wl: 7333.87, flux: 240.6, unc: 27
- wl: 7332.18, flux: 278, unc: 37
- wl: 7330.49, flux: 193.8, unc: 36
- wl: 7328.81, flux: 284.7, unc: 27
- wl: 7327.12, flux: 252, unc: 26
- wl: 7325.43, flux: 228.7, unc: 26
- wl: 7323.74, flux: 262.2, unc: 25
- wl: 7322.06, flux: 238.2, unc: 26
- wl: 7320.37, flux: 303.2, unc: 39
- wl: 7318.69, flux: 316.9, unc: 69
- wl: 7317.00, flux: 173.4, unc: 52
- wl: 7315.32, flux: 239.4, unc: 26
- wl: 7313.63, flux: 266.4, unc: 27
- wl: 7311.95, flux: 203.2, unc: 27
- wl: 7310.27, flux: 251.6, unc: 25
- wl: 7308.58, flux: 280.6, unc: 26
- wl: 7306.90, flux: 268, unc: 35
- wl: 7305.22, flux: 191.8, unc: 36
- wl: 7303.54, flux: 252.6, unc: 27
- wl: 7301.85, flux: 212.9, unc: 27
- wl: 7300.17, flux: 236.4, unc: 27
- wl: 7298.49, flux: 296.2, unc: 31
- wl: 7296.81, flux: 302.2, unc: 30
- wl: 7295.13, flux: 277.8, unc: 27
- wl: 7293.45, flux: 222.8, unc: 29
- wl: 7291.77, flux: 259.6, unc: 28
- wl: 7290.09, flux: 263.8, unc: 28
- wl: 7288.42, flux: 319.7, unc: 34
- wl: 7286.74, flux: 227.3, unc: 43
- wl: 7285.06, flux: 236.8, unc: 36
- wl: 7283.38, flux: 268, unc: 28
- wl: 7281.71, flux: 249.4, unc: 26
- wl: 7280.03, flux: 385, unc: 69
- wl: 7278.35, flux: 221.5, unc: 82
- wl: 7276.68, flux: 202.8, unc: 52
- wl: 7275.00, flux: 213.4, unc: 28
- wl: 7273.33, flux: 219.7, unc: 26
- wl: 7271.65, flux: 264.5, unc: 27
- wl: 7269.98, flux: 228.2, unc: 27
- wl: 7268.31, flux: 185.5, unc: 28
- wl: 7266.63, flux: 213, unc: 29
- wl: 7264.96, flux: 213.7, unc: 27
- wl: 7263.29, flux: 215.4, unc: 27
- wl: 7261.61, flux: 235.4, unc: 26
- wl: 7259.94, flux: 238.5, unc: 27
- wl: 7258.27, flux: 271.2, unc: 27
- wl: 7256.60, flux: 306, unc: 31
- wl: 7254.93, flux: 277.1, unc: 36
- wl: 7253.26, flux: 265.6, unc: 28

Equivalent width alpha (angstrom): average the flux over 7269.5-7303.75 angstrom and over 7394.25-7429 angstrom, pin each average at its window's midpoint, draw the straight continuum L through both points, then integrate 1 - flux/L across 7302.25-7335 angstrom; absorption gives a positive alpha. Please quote -0.2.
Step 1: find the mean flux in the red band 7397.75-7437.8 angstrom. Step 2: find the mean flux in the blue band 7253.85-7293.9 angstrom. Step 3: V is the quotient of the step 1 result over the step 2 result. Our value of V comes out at 0.89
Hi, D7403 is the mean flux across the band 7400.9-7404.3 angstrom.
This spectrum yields 166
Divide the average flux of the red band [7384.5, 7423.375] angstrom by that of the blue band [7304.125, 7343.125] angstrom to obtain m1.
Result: 0.9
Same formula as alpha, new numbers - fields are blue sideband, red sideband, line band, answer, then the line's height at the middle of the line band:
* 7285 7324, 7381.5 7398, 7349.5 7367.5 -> -1.3 angstrom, 223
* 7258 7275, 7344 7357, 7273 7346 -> -4.8 angstrom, 237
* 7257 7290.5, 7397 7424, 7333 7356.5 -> -1.6 angstrom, 230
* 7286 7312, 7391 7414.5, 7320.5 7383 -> -4.3 angstrom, 228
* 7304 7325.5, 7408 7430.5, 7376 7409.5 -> 4.9 angstrom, 240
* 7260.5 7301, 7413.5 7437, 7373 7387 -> 0.0 angstrom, 238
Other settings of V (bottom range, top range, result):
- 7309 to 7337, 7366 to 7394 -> 0.89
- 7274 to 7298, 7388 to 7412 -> 0.75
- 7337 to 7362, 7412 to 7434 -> 0.97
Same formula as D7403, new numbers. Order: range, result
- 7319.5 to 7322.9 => 272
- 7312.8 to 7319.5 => 248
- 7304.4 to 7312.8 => 239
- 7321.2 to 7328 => 245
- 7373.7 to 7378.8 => 245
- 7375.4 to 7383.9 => 232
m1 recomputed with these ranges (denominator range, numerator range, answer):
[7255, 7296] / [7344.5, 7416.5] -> 0.90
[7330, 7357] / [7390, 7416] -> 0.83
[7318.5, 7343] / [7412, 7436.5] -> 0.93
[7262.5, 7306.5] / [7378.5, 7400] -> 0.83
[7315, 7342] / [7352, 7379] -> 0.97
